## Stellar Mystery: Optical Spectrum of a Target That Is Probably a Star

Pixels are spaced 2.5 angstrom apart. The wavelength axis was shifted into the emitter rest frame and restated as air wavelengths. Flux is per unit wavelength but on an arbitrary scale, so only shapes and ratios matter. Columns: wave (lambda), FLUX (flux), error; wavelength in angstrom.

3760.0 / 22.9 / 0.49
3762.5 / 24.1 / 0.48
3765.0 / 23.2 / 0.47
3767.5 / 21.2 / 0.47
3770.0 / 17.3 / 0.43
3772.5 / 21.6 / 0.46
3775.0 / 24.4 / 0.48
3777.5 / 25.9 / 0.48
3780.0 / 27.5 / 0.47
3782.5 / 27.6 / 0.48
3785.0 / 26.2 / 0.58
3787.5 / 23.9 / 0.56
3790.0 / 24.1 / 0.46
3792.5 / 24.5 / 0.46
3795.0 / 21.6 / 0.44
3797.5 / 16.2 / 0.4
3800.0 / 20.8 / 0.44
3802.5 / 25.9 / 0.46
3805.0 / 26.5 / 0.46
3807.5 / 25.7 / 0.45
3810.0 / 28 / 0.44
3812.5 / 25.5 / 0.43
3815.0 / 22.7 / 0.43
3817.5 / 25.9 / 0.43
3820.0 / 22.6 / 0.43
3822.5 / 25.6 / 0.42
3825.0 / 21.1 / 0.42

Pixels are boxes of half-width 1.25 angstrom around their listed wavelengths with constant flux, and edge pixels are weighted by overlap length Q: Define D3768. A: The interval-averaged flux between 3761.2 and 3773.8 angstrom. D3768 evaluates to 21.5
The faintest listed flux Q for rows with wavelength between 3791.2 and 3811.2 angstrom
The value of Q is 16.2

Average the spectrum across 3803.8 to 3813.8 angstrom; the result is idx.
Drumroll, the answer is 26.4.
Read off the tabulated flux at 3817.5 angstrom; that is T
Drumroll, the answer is 25.9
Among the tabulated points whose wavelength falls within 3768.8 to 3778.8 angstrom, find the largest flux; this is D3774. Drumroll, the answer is 25.9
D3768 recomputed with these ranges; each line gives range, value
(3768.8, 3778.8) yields 22.4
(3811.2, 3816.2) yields 24.2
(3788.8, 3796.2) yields 23.4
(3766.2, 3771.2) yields 19.3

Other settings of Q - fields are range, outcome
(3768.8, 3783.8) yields 17.3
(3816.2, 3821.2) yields 22.6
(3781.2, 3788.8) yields 23.9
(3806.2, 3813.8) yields 25.5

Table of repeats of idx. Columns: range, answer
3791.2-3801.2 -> 20.8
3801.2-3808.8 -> 26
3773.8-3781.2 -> 25.9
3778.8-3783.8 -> 27.5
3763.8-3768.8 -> 22.1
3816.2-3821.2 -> 24.3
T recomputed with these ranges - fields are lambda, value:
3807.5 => 25.7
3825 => 21.1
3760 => 22.9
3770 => 17.3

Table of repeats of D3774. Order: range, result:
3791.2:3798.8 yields 24.5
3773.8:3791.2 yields 27.6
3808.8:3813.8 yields 28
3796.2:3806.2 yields 26.5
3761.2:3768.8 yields 24.1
